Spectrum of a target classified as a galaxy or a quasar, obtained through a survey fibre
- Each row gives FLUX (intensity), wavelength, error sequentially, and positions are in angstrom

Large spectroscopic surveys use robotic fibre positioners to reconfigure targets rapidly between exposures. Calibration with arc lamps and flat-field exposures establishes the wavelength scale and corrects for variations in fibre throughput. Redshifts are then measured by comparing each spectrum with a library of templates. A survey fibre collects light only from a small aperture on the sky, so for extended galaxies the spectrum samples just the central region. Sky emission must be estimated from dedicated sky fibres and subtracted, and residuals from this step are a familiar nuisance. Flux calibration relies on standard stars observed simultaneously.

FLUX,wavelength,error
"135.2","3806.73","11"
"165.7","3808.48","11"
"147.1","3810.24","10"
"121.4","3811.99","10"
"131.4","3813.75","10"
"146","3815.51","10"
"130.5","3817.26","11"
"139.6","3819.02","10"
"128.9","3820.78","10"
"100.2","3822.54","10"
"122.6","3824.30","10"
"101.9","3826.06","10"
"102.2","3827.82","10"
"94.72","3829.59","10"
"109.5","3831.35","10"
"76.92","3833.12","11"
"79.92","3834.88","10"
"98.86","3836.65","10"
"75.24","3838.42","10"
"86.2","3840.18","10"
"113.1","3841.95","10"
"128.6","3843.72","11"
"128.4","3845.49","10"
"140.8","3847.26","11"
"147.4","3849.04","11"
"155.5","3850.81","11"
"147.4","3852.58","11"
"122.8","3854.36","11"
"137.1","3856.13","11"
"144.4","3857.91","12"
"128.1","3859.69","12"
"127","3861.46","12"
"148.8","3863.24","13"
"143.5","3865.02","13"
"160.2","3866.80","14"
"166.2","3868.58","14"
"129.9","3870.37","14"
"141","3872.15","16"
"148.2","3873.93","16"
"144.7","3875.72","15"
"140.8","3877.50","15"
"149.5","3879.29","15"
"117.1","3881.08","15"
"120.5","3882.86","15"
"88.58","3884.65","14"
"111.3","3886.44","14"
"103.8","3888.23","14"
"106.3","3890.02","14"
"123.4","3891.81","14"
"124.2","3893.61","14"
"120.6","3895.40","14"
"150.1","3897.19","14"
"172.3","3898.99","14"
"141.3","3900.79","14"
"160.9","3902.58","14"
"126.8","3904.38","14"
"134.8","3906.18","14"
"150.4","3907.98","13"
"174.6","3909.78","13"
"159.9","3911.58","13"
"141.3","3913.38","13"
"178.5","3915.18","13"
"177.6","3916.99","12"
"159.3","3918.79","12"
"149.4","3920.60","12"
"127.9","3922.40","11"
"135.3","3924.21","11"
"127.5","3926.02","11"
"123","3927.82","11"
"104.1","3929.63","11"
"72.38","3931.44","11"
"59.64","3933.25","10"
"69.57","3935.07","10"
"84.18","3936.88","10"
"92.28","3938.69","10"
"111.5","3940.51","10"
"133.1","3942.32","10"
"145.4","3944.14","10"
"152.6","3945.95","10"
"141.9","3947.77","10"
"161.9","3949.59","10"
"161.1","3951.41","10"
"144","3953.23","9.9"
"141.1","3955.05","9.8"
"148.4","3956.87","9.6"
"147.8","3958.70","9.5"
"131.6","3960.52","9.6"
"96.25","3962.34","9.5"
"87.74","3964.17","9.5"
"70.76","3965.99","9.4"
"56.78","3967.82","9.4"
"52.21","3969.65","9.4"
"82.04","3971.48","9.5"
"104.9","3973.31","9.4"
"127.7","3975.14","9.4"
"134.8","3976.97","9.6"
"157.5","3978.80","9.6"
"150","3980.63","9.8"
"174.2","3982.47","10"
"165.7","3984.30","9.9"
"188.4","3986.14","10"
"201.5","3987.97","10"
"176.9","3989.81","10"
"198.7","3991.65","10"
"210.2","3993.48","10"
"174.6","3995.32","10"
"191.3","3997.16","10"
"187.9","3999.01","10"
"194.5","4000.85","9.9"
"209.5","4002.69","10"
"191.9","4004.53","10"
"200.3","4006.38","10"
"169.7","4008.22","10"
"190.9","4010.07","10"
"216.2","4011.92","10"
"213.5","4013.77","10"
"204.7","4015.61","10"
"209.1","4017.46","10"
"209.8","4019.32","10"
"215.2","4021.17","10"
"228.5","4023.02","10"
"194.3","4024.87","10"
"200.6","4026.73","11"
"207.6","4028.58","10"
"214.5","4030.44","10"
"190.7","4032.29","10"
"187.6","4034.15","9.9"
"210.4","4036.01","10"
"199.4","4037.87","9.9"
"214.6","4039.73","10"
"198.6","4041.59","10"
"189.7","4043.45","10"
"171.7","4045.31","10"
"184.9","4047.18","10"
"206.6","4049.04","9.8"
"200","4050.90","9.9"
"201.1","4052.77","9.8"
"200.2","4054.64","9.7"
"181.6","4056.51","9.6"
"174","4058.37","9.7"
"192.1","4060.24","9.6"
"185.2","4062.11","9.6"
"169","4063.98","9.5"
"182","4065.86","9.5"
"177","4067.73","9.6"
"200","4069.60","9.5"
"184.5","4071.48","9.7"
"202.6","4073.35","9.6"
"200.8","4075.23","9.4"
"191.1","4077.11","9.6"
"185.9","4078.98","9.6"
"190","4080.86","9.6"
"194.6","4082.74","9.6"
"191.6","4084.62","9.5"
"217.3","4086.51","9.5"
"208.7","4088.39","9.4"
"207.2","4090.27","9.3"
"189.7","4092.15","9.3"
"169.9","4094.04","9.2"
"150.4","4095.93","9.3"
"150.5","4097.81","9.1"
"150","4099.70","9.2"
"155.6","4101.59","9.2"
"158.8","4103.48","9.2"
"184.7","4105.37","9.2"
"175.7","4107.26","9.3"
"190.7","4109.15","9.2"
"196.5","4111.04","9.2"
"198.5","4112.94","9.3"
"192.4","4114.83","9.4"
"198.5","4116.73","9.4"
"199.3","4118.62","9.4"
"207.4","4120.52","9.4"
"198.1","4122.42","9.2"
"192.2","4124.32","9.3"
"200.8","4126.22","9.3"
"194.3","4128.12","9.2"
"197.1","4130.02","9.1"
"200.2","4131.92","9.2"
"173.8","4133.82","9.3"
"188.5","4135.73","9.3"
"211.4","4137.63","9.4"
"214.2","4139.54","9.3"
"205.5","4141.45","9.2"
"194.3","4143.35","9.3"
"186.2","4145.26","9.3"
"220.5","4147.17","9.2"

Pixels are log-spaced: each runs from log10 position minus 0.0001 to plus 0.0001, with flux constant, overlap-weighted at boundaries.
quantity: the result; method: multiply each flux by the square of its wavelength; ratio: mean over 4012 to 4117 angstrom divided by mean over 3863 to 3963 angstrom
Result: 1.55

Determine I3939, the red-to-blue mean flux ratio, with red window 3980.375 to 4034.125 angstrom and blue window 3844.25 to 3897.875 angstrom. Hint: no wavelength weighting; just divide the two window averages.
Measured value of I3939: 1.47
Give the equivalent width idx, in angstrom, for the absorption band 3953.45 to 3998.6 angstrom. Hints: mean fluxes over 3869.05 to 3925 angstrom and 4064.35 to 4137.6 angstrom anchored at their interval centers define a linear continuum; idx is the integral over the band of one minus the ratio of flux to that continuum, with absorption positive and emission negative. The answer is 5.0 angstrom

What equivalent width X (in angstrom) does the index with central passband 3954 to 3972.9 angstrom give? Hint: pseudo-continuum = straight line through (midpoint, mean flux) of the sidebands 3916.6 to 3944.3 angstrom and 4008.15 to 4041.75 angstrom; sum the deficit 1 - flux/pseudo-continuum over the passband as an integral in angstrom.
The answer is 5.60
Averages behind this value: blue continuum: 115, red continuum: 205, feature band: 102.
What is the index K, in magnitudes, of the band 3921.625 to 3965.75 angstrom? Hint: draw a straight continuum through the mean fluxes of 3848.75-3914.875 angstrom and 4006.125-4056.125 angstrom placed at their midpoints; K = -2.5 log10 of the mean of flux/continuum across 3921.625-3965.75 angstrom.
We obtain 0.34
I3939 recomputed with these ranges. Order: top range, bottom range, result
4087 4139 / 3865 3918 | 1.33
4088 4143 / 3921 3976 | 1.66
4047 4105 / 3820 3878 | 1.49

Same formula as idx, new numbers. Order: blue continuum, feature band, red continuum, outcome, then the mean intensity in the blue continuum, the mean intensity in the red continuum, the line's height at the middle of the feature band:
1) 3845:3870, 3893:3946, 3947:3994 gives 3.30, 143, 138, 140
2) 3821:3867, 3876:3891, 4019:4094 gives 1.71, 120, 196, 134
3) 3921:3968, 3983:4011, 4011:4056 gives -3.73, 118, 203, 168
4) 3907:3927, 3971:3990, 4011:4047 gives 3.15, 153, 204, 182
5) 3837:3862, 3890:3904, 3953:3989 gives -1.29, 127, 128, 127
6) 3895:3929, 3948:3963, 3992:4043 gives 2.43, 148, 201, 170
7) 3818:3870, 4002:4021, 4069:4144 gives -4.14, 123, 190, 166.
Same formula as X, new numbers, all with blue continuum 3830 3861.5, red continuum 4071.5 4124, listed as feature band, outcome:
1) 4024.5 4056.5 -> -4.9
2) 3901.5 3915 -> -1.5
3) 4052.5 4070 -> -0.8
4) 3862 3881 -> -3.0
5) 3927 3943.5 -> 5.5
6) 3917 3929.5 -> 0.2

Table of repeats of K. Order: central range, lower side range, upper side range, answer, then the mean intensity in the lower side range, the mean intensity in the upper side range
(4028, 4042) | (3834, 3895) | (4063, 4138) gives -0.18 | 127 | 188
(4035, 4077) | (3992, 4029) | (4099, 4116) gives -0.01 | 201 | 179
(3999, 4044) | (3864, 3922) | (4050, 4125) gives -0.18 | 141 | 187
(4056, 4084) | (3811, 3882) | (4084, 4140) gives -0.05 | 127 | 189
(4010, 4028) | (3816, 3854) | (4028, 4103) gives -0.20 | 115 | 189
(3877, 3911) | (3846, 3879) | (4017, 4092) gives 0.15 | 143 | 197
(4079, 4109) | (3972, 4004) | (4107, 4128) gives 0.07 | 173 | 196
